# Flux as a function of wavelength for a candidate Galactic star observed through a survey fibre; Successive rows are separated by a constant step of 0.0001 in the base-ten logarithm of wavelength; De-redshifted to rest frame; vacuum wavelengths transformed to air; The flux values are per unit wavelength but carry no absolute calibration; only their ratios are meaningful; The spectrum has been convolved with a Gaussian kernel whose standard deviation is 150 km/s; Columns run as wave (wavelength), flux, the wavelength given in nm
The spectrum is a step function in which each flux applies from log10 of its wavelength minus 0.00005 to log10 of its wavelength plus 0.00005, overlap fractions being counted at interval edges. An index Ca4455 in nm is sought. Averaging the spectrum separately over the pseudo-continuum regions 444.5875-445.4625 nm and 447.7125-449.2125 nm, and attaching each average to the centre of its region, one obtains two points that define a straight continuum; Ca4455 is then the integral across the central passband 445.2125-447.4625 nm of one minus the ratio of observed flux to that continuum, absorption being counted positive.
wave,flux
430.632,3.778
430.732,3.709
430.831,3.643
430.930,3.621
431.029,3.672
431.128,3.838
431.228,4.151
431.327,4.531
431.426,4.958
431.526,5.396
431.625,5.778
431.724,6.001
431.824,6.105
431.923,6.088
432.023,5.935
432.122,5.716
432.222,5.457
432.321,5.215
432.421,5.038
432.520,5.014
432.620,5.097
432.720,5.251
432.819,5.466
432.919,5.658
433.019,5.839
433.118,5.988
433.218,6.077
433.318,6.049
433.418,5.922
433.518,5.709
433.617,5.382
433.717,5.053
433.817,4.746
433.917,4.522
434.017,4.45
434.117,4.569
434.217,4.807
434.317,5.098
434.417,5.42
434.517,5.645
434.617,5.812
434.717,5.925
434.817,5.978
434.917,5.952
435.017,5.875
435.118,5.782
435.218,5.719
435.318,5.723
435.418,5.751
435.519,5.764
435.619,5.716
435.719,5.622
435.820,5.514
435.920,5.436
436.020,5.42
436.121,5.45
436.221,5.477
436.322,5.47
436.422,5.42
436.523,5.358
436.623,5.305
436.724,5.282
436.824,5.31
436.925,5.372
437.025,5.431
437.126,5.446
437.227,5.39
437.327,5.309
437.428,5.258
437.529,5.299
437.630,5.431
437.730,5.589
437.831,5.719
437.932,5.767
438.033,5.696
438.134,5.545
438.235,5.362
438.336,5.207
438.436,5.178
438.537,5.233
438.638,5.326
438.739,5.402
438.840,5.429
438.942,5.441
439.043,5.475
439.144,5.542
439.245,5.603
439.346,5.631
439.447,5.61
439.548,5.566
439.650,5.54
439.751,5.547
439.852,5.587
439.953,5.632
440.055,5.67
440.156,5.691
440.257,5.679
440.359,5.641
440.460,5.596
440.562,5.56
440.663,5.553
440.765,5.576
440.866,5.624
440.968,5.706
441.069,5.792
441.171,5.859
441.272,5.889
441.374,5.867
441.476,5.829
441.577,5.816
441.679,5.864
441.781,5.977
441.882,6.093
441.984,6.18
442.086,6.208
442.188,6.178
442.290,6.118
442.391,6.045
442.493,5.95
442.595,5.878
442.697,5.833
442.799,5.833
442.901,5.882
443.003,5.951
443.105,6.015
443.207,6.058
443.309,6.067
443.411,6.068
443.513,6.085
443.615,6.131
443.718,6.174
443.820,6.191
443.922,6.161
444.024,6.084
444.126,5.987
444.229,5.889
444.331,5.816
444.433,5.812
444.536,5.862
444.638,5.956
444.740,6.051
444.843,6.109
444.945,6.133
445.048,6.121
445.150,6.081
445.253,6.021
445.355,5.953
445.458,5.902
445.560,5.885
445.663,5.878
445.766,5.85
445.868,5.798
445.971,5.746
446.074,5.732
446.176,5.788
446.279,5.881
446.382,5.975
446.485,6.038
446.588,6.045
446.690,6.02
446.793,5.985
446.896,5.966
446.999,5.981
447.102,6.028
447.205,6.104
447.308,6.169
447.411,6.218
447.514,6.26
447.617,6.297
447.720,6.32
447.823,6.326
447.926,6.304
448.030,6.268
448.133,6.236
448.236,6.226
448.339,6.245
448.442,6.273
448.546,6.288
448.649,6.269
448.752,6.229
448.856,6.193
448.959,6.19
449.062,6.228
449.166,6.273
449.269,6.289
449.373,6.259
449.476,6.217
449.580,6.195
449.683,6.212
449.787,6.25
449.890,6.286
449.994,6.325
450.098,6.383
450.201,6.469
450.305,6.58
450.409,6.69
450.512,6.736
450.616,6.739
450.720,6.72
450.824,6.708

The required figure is 0.06 nm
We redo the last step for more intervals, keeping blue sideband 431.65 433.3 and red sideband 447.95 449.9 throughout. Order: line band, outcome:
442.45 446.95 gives 0.086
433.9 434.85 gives 0.078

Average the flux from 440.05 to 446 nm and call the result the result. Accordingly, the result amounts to 5.92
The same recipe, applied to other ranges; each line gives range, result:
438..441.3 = 5.56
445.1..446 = 5.9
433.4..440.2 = 5.46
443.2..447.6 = 6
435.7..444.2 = 5.68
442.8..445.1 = 6.02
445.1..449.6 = 6.1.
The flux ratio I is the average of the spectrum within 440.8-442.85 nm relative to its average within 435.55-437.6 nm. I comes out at 1.1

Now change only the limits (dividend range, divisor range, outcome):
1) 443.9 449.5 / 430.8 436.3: 1.14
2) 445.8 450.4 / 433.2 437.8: 1.13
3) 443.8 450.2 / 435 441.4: 1.10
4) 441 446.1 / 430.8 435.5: 1.12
